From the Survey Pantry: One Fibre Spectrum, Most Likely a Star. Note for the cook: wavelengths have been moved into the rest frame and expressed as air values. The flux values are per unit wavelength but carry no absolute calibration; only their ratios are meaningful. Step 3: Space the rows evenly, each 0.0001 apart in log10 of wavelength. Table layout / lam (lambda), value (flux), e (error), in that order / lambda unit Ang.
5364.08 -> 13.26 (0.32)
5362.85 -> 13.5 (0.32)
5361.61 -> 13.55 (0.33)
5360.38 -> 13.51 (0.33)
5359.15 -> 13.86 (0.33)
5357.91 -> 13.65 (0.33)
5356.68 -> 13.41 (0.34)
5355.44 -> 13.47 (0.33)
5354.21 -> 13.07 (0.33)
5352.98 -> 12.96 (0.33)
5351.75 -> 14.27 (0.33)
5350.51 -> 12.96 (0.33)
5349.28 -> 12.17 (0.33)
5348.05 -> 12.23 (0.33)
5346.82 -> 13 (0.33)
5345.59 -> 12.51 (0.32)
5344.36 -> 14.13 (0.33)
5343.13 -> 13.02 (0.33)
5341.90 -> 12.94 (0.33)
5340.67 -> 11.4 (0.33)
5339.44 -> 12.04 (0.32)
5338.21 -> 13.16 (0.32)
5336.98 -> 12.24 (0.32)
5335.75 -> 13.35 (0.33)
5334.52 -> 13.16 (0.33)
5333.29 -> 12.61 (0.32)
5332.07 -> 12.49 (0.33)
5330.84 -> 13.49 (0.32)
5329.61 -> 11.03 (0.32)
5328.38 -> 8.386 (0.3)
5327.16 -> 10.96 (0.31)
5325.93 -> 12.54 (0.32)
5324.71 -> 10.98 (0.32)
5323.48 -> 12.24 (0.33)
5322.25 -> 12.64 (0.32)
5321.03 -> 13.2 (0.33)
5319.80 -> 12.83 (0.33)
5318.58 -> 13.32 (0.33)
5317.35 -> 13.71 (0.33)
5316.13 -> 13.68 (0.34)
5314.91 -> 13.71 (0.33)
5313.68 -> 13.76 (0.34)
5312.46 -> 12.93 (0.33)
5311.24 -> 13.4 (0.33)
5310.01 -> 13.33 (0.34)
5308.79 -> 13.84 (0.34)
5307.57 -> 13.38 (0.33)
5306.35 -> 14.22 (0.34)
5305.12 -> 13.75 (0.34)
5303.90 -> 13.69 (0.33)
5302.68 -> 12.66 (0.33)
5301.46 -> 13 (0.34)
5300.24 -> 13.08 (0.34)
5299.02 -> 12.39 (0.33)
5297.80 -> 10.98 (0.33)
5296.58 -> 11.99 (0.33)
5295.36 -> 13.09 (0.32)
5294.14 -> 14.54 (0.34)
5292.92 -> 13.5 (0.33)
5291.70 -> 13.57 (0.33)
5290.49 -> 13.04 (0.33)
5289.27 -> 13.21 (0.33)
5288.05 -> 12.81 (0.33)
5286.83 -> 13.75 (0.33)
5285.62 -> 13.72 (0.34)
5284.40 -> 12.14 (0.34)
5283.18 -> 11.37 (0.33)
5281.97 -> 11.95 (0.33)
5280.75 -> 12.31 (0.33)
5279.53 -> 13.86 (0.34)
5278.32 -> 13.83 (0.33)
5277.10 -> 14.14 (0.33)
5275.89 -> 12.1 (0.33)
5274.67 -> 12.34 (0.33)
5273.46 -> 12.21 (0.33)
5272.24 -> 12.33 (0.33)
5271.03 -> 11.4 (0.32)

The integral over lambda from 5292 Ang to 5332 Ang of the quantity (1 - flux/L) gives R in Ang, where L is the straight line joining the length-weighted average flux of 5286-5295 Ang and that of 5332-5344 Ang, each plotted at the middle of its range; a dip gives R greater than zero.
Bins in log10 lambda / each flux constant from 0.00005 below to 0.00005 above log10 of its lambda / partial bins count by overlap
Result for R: 0.9 Ang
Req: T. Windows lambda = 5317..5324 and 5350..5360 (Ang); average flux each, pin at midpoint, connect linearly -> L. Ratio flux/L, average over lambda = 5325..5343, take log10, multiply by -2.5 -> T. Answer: 0.09 mag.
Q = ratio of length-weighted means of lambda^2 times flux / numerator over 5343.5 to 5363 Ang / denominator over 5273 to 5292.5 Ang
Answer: 1.05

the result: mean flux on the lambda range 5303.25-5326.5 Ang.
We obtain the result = 13.2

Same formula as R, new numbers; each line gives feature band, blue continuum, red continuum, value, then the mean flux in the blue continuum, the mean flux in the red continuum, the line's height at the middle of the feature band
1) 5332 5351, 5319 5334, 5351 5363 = 0.01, 12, 13.5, 12.7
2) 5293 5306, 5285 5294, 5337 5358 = 0.37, 13.4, 12.9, 13.3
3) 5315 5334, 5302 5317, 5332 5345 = 1.21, 13.5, 12.8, 13.1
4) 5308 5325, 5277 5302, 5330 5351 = -0.42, 12.9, 12.7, 12.8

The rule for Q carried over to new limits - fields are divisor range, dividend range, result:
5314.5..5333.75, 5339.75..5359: 1.06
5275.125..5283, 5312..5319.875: 1.06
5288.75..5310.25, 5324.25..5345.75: 0.94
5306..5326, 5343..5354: 1.00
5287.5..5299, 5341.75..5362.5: 1.05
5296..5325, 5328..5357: 0.98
